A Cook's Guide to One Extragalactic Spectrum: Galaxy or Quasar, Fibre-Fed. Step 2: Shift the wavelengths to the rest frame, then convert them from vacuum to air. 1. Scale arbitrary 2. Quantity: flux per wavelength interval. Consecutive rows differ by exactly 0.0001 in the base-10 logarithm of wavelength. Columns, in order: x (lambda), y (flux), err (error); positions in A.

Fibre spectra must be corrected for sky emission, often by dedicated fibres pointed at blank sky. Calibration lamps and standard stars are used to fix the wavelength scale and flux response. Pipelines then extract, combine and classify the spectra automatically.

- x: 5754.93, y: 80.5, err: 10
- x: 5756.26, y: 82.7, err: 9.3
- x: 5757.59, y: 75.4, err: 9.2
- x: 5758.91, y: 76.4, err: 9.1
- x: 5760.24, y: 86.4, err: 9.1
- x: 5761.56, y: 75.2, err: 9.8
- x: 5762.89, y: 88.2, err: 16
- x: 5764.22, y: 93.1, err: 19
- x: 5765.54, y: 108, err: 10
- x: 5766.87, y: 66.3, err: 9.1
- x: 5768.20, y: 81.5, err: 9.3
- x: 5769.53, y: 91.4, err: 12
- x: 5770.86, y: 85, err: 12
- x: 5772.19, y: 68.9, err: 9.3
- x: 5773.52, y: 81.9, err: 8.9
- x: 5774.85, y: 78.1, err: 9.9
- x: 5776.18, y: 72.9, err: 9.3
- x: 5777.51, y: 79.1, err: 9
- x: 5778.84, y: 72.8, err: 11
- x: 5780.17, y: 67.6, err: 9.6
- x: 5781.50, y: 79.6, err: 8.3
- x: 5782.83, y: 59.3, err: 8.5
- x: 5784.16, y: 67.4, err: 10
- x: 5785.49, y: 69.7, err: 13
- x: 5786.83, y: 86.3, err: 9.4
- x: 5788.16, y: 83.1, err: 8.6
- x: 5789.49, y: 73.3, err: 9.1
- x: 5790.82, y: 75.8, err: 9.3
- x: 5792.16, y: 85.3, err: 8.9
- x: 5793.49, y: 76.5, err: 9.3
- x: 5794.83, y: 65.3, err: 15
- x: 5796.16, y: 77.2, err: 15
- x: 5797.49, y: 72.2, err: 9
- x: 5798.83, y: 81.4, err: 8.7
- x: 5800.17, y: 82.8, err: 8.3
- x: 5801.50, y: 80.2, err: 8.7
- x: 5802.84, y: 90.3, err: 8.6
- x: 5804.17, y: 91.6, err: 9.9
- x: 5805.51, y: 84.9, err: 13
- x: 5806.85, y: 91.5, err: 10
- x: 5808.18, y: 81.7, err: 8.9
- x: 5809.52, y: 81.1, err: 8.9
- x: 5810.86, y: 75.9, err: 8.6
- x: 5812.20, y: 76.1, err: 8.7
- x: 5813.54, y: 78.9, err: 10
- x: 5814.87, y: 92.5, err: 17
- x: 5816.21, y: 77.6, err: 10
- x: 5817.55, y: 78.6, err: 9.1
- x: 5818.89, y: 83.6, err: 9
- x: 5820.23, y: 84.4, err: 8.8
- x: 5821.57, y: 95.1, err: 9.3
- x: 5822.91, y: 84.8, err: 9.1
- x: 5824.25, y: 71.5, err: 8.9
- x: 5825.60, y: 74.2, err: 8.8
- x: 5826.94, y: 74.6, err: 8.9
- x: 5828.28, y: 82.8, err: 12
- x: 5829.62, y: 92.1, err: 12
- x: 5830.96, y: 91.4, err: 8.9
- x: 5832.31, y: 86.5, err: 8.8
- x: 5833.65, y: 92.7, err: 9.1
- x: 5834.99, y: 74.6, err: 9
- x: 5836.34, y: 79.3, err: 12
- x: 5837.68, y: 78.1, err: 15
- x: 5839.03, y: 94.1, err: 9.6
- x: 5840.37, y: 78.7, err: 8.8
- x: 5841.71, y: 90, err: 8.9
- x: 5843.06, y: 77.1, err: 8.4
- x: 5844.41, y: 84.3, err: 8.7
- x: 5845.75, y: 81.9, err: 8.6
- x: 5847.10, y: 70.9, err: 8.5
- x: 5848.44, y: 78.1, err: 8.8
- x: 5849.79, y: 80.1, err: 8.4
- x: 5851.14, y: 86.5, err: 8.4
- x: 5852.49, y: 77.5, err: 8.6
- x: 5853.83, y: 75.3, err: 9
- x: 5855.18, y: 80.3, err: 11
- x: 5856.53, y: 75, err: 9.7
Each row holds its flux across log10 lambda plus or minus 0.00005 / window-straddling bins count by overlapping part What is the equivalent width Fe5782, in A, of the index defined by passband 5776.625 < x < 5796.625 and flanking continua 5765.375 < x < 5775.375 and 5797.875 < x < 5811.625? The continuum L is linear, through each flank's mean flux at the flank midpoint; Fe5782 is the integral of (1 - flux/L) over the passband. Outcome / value 1.94 A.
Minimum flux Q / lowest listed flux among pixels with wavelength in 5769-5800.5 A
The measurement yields 59.3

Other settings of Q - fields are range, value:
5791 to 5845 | 65.3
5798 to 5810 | 80.2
